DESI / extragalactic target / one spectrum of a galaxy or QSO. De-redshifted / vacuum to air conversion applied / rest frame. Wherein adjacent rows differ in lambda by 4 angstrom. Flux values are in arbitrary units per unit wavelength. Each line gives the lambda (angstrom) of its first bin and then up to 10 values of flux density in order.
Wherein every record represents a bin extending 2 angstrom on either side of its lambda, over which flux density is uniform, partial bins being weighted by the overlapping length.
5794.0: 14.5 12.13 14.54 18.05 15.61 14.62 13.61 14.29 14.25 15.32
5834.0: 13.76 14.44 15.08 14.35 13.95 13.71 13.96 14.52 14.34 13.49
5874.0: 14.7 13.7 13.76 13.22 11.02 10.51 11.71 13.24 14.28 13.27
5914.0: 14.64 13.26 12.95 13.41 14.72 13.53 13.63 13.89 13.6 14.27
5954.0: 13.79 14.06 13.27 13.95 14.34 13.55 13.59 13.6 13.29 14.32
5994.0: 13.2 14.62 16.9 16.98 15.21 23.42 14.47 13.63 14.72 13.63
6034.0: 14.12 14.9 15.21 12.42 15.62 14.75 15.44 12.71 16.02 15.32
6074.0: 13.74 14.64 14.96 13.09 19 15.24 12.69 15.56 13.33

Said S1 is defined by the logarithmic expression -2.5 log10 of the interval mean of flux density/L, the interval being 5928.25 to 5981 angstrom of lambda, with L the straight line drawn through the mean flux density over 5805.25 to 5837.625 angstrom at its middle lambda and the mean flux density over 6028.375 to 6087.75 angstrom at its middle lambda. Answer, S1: 0.06 mag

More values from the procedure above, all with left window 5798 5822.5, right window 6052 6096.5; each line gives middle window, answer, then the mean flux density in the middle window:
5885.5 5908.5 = 0.21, 12.3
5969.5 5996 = 0.10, 13.7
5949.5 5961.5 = 0.08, 13.9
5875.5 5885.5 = 0.09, 13.7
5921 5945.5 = 0.09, 13.7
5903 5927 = 0.10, 13.6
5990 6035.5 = -0.04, 15.5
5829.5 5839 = 0.04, 14.4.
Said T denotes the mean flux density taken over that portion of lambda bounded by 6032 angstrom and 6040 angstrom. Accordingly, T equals 14.5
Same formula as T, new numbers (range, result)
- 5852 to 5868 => 14.1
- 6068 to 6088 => 14.3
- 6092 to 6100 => 14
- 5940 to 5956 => 13.9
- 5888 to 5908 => 12.2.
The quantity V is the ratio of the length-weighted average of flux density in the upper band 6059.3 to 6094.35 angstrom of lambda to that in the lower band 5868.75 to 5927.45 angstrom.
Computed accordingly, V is 1.14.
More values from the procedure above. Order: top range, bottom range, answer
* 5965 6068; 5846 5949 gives 1.10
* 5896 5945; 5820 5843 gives 0.93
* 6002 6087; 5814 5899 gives 1.10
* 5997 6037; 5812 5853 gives 1.10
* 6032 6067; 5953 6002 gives 1.04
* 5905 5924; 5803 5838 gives 0.92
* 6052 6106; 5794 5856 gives 1.02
